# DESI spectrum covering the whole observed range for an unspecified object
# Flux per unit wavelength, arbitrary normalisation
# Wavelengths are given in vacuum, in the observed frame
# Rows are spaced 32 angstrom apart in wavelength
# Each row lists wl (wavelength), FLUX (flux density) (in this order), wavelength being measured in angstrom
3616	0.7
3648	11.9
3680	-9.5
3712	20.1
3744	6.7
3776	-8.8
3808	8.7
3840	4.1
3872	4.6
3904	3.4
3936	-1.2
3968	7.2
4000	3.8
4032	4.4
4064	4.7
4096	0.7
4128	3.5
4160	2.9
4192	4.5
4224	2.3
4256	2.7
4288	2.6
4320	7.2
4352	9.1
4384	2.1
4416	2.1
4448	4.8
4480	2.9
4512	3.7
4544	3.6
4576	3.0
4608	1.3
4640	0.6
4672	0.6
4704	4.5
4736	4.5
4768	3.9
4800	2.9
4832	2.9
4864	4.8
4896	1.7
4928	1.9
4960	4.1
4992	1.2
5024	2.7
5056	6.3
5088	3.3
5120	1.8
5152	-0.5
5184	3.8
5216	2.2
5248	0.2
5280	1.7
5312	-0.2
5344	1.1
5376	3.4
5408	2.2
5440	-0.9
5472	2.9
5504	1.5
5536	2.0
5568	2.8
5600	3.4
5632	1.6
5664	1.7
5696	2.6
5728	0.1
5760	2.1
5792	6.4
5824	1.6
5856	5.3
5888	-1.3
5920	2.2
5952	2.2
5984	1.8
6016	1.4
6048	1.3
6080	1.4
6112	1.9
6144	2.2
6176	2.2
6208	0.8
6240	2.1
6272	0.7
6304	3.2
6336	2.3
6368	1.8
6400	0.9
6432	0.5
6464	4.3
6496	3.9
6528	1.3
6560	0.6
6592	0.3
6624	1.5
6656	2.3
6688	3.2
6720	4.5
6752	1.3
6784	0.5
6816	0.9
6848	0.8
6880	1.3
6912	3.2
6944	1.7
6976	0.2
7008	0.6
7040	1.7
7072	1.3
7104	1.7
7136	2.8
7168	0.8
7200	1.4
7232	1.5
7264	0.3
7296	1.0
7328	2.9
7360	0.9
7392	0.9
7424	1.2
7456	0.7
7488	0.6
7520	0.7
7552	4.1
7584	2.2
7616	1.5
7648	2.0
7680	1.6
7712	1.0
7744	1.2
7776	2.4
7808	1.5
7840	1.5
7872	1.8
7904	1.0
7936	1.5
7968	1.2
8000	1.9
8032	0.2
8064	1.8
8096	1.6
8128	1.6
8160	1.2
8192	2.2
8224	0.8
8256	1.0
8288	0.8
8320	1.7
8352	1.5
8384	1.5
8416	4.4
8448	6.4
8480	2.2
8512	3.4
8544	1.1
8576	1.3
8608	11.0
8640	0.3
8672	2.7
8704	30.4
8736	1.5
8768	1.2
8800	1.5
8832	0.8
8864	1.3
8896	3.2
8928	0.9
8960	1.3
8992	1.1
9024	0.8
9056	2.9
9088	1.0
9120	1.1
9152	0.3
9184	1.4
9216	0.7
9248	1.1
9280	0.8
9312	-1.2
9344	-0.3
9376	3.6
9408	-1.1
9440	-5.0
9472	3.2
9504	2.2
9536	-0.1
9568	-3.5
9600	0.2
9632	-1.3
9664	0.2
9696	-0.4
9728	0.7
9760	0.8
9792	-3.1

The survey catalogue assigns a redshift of 0.74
